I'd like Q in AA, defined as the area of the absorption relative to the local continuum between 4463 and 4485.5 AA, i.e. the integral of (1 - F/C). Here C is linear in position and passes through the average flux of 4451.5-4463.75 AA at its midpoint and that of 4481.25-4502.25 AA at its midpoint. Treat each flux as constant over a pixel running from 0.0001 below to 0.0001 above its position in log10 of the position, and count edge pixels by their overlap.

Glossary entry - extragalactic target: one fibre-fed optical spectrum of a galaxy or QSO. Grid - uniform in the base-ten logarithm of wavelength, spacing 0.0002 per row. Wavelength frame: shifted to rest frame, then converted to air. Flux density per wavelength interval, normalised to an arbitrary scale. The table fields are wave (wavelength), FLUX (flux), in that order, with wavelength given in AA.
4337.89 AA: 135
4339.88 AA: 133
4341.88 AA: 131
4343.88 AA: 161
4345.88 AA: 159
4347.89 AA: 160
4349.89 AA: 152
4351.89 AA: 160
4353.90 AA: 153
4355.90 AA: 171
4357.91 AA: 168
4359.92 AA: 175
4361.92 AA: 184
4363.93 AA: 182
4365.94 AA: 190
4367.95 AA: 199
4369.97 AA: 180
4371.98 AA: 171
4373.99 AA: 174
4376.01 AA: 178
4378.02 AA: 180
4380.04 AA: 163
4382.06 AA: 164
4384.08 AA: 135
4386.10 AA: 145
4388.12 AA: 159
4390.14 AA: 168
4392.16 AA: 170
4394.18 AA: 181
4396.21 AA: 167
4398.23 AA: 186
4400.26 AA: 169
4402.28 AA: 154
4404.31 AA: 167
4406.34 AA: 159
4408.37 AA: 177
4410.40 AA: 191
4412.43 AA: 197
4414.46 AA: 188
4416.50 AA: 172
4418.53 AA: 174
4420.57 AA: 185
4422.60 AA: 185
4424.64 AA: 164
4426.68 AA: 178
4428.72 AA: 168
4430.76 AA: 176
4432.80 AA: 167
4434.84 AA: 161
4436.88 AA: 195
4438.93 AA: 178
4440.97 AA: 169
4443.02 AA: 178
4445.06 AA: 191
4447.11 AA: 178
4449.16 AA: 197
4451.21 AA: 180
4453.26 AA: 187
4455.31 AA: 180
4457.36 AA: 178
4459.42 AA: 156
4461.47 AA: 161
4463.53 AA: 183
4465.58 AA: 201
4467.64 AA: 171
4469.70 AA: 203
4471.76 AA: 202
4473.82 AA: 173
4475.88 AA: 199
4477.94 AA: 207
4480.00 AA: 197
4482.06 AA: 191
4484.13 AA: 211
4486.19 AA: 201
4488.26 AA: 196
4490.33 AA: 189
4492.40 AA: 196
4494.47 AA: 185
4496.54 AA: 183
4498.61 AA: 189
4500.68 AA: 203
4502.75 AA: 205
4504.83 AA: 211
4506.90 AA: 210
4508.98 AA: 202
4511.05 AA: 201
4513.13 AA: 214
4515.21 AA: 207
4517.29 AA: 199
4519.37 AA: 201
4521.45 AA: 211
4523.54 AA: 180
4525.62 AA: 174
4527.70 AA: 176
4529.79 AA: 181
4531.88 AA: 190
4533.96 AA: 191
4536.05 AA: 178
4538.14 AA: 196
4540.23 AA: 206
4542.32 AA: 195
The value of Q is -1.31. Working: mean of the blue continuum 174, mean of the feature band 195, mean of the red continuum 195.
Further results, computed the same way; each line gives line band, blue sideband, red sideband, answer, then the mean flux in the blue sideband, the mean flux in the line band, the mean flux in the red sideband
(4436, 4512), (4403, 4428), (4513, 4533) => -1.8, 178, 190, 192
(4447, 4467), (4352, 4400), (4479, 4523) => 1.0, 171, 180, 200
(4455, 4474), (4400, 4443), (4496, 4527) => 0.6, 175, 181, 199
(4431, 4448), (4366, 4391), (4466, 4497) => 0.6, 169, 177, 194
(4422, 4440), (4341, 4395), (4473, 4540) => 0.6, 167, 174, 195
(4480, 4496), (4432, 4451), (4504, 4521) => 0.1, 180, 195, 206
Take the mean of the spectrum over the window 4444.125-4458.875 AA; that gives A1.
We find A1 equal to 183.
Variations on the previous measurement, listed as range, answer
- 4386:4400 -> 170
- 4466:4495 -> 195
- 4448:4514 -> 193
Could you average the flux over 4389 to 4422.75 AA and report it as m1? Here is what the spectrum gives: 176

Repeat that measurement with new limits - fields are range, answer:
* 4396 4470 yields 177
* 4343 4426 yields 171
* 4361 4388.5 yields 172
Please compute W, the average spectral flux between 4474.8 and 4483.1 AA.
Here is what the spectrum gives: 198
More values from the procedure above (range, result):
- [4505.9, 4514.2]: 207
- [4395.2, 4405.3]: 169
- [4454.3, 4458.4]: 179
